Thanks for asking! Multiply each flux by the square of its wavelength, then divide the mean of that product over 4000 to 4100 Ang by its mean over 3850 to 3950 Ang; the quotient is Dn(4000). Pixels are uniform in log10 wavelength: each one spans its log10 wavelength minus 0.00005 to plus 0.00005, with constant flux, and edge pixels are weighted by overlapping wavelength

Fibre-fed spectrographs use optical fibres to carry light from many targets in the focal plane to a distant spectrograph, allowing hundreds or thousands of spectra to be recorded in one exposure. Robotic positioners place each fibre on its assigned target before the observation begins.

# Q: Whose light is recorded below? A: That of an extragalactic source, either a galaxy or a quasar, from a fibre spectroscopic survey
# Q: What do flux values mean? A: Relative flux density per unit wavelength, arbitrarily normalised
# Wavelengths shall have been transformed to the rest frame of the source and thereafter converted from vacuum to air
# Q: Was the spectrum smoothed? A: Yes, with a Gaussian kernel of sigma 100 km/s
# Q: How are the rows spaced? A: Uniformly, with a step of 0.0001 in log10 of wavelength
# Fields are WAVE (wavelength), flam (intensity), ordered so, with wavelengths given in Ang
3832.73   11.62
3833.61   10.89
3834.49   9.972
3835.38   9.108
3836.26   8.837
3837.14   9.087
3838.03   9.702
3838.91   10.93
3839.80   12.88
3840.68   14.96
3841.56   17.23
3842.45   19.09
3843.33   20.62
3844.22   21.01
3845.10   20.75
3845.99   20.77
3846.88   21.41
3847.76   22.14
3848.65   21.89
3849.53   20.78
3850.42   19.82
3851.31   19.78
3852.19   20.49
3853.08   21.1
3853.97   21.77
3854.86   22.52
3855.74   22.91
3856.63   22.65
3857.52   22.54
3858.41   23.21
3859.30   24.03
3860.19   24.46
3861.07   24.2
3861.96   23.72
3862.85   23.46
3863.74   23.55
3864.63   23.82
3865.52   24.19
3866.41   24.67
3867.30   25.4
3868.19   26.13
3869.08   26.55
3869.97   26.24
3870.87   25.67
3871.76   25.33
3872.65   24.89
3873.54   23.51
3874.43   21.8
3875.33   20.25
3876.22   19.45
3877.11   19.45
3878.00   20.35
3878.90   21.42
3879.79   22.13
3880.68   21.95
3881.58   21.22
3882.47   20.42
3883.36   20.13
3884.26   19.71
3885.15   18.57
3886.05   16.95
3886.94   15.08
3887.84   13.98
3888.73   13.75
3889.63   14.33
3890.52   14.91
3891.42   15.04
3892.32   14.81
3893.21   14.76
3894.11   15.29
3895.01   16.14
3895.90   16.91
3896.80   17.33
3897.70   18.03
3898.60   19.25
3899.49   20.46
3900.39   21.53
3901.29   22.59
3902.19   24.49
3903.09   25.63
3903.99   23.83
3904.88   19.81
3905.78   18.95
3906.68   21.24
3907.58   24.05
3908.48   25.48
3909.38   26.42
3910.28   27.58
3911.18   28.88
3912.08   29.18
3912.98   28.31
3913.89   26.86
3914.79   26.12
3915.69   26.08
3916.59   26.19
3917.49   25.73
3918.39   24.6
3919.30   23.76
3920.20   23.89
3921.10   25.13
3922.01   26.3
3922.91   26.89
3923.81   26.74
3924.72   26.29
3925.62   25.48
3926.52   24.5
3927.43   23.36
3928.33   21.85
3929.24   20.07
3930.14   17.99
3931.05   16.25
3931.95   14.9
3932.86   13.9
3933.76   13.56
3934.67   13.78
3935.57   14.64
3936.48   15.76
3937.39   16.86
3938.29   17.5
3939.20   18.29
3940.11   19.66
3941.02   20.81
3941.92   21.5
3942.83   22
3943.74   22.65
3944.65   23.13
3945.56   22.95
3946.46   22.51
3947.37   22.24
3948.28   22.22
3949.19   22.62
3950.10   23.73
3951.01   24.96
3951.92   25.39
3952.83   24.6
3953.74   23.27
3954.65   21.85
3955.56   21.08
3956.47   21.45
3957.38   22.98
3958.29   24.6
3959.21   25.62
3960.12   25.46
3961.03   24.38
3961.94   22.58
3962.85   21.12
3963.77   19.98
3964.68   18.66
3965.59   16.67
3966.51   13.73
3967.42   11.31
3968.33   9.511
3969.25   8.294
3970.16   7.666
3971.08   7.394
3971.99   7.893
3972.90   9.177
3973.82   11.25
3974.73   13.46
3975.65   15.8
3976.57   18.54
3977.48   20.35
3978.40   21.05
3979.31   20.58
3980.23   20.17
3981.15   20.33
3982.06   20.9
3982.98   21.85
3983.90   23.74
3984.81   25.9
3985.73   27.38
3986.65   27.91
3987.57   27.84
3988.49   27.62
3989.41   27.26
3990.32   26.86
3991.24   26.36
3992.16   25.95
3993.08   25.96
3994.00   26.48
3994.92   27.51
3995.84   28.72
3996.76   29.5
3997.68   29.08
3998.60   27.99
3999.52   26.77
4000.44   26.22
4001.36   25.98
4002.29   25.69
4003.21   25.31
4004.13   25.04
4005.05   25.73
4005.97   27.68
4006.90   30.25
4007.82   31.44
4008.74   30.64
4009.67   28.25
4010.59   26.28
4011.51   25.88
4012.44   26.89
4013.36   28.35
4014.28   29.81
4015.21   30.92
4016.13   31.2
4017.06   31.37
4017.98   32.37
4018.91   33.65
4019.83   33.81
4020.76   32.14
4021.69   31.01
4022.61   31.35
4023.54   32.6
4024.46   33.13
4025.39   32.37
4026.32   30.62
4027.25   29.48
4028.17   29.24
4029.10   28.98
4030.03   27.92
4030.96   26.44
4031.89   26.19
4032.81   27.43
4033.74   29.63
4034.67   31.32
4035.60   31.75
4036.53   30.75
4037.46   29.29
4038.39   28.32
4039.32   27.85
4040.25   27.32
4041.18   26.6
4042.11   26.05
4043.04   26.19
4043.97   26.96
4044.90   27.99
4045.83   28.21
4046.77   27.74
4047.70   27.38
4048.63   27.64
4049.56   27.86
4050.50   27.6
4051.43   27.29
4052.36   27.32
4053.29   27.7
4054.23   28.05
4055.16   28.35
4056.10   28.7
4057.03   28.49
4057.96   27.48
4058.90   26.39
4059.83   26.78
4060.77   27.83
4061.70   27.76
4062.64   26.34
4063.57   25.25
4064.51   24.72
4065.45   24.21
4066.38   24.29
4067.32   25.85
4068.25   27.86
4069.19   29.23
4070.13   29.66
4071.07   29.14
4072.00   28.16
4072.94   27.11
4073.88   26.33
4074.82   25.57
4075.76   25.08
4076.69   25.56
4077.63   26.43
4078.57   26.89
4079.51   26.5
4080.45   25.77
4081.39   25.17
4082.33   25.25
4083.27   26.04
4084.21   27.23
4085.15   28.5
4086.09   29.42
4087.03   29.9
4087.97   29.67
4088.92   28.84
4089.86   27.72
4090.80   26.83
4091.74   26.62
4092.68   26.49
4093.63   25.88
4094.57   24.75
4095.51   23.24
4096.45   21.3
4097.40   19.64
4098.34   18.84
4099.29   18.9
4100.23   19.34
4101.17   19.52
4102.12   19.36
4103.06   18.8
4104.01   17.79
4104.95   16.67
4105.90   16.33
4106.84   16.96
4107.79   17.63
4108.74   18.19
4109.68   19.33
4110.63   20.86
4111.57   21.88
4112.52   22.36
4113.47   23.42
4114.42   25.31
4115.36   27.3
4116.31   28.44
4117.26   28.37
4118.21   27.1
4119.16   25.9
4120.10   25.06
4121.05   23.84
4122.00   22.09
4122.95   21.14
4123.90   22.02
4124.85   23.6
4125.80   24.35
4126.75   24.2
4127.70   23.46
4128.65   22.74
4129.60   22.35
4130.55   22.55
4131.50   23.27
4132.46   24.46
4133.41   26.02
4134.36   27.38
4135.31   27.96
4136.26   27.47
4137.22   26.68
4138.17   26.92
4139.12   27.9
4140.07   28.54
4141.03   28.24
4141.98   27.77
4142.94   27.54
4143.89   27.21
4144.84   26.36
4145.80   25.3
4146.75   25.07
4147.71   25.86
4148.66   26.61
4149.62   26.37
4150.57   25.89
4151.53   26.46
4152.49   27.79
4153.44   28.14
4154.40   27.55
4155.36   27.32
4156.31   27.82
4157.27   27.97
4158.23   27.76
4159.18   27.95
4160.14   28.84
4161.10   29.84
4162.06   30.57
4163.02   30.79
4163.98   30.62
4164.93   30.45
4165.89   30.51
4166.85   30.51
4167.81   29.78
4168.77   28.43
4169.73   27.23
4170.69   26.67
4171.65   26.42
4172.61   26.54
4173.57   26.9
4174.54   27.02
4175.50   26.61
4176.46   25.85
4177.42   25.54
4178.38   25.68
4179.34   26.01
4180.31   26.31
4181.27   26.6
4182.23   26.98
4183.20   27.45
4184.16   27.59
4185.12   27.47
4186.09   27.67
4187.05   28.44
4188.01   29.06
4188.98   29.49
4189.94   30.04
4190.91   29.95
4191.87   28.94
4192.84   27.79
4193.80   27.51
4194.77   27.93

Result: 1.38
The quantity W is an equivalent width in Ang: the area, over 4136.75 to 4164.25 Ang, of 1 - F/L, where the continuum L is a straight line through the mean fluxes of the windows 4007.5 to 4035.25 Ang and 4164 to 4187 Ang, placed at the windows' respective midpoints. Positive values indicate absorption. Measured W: 0.27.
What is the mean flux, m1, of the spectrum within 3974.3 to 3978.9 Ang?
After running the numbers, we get 17.9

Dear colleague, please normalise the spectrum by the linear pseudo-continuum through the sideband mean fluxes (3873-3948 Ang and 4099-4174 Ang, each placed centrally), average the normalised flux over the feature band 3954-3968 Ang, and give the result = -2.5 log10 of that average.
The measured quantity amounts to 0.06 mag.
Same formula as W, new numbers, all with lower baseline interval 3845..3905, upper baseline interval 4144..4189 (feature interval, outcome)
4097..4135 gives 6.1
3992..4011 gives -2.9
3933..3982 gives 8.6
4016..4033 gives -4.4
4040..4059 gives -2.0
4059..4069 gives -0.4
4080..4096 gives -0.7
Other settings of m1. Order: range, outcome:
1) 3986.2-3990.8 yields 27.5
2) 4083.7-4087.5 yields 28.8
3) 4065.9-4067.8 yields 25.2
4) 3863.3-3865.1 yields 23.7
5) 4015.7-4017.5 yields 31.2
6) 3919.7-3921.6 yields 24.5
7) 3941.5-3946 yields 22.4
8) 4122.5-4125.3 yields 22.2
